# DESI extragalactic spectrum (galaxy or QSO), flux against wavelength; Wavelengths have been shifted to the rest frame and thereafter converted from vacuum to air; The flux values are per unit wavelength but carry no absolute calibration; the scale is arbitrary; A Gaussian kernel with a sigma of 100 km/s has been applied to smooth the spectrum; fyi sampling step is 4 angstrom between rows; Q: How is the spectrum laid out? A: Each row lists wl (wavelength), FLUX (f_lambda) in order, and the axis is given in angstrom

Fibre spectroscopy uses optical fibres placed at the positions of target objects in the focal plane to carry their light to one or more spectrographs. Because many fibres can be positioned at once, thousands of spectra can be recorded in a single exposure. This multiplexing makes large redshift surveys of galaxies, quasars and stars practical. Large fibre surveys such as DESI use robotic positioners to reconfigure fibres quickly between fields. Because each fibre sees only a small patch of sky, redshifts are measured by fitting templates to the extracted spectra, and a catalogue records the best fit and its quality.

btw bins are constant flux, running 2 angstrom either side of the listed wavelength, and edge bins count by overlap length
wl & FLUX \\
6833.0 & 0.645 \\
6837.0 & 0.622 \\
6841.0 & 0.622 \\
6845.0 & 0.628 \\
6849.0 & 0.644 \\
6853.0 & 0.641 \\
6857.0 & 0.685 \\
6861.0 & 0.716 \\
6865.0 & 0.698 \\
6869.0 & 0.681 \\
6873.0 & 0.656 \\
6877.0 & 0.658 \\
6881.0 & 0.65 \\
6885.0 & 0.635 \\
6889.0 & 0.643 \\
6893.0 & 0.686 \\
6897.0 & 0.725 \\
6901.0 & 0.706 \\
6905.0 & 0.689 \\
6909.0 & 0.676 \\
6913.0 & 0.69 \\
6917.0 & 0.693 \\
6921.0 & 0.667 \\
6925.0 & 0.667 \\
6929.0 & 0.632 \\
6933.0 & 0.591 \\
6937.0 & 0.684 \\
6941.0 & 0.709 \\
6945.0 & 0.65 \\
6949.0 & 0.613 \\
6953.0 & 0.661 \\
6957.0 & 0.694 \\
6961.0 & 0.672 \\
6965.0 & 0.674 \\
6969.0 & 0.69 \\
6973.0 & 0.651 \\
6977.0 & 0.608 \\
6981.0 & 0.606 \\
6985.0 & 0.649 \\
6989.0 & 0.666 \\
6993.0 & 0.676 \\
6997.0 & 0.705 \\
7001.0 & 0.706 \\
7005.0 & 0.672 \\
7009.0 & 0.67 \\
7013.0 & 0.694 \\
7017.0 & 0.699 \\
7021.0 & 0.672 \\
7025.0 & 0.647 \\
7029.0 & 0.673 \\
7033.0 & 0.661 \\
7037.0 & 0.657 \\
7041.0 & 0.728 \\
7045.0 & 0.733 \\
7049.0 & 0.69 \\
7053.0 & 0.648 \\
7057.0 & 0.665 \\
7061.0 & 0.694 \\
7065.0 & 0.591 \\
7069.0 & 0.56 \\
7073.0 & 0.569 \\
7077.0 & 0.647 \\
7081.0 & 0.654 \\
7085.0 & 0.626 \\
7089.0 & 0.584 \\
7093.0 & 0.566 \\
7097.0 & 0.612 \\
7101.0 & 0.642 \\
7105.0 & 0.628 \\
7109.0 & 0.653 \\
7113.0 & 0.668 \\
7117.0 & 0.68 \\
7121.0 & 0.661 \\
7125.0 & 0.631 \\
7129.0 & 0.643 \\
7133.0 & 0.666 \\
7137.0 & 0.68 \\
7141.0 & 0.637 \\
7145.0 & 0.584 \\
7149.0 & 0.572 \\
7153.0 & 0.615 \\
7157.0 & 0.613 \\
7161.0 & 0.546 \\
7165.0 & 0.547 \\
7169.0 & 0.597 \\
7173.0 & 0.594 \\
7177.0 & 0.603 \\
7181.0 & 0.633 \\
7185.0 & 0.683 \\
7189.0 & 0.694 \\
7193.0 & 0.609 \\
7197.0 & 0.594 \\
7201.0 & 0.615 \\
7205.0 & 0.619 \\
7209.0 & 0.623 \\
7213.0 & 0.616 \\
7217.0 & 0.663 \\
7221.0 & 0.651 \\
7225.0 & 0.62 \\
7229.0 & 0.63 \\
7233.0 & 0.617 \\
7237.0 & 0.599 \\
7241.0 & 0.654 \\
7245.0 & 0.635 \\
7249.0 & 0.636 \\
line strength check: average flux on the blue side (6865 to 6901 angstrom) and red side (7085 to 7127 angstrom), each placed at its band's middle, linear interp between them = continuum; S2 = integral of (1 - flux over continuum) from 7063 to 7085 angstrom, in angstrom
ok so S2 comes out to 1.09 angstrom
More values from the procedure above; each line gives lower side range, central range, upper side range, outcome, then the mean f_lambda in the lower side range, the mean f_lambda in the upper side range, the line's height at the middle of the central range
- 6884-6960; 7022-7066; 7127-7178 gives -2.53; 0.669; 0.608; 0.637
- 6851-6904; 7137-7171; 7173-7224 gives 2.33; 0.676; 0.632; 0.638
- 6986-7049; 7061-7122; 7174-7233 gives 3.51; 0.684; 0.631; 0.663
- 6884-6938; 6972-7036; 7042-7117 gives -1.35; 0.671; 0.637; 0.652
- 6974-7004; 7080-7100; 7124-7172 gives 0.65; 0.66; 0.61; 0.628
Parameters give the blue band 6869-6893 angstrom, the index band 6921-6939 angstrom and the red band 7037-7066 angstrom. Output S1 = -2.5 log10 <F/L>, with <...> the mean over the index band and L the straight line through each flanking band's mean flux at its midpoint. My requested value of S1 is 0.026 mag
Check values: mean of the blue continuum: 0.654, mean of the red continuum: 0.68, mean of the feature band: 0.646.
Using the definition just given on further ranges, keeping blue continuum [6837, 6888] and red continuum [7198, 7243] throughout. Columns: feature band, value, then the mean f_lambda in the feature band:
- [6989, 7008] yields -0.07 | 0.686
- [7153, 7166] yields 0.10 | 0.577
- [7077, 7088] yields 0.00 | 0.636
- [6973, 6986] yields 0.04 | 0.623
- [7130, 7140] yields -0.05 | 0.666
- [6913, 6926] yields -0.04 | 0.679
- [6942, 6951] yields 0.02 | 0.64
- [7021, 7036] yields -0.03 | 0.662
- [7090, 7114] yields 0.02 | 0.625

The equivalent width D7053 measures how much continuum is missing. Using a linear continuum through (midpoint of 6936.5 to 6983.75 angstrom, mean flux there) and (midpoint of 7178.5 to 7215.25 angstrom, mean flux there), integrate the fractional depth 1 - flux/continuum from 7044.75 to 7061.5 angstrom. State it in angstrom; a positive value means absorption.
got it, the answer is -0.8 angstrom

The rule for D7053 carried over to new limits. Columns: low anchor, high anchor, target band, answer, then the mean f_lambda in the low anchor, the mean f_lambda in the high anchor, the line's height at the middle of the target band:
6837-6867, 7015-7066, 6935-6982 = 0.6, 0.659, 0.675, 0.668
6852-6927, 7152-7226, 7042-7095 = 0.6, 0.677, 0.618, 0.642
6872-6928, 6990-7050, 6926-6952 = 1.1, 0.674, 0.685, 0.678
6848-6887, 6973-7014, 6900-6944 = -0.4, 0.667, 0.664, 0.666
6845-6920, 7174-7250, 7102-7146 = -0.5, 0.675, 0.631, 0.642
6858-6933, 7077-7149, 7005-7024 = -0.8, 0.674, 0.635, 0.652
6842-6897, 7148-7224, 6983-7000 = -0.8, 0.665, 0.616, 0.646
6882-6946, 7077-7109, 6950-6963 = -0.2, 0.671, 0.62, 0.659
